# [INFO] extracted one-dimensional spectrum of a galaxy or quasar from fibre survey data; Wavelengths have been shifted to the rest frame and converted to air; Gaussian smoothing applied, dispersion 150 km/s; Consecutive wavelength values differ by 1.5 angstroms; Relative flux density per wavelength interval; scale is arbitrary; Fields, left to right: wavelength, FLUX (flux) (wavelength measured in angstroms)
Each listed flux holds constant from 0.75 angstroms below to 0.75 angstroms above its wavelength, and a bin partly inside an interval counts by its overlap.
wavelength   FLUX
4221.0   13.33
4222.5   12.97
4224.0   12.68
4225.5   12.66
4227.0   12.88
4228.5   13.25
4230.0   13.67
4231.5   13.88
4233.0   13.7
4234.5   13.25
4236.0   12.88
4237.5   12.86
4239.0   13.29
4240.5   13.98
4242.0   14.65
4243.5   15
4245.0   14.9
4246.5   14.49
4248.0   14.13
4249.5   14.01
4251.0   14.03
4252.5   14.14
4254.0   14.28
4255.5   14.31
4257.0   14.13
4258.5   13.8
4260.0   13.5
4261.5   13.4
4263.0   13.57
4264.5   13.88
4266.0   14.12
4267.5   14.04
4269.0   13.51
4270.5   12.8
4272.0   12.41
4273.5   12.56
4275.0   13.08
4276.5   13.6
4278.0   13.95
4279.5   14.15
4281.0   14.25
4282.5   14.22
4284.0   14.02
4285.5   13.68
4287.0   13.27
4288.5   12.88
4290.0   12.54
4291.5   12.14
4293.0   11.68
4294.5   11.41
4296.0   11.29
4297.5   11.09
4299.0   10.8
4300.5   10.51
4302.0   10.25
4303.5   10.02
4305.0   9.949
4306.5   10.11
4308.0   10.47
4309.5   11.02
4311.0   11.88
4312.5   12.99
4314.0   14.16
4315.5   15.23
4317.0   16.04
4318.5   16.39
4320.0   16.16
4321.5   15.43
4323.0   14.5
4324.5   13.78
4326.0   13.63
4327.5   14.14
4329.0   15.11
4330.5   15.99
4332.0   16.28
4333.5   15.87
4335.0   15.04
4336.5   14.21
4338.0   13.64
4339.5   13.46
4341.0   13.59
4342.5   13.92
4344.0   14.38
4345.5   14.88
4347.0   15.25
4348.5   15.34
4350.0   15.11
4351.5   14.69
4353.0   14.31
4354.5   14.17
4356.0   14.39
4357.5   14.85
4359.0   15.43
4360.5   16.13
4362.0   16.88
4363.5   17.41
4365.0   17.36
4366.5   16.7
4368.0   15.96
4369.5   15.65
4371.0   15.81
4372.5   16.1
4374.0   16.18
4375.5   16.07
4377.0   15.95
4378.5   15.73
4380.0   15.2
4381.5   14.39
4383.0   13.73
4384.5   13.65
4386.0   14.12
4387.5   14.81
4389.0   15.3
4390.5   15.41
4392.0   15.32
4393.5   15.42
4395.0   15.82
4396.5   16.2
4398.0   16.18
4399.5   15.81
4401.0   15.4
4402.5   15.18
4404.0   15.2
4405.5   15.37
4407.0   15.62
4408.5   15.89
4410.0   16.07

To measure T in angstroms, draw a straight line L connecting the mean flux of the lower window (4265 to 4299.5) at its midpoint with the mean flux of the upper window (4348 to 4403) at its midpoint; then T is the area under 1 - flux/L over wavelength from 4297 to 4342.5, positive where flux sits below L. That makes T 1.9 angstroms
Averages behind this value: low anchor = 13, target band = 13.4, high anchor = 15.5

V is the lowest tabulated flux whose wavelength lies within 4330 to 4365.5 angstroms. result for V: 13.46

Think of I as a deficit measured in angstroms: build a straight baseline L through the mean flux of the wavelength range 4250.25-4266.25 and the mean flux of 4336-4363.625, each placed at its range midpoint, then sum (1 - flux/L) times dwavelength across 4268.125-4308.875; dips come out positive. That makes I 5.59 angstroms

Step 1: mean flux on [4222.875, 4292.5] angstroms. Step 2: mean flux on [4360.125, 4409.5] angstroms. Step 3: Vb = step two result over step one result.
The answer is 1.1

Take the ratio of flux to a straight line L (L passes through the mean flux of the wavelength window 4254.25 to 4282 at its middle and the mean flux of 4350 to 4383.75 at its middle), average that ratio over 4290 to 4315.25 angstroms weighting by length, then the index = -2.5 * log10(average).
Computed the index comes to 0.25 mag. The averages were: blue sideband 13.6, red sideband 15.6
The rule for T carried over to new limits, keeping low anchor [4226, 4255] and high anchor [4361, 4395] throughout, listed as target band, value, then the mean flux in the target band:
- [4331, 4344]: 0.5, 14.5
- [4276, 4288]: 0.4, 13.9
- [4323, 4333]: 0.1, 14.8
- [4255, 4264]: 0.2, 13.8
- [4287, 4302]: 3.0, 11.6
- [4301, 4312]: 3.1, 10.6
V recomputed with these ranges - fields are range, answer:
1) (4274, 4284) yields 13.08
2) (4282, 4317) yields 9.949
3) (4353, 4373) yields 14.17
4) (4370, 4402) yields 13.65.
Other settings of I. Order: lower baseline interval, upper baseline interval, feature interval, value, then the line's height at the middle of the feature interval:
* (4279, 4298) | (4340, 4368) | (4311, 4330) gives -0.9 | 14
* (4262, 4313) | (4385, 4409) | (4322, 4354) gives -1.9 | 13.8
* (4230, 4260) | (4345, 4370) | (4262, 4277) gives 1.0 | 14.3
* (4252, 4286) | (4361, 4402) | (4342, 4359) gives 0.5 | 15.1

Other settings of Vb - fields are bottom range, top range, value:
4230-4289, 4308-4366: 1.07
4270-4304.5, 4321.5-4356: 1.18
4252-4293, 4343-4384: 1.14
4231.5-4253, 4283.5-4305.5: 0.84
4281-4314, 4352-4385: 1.31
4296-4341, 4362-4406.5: 1.17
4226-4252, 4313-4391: 1.10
